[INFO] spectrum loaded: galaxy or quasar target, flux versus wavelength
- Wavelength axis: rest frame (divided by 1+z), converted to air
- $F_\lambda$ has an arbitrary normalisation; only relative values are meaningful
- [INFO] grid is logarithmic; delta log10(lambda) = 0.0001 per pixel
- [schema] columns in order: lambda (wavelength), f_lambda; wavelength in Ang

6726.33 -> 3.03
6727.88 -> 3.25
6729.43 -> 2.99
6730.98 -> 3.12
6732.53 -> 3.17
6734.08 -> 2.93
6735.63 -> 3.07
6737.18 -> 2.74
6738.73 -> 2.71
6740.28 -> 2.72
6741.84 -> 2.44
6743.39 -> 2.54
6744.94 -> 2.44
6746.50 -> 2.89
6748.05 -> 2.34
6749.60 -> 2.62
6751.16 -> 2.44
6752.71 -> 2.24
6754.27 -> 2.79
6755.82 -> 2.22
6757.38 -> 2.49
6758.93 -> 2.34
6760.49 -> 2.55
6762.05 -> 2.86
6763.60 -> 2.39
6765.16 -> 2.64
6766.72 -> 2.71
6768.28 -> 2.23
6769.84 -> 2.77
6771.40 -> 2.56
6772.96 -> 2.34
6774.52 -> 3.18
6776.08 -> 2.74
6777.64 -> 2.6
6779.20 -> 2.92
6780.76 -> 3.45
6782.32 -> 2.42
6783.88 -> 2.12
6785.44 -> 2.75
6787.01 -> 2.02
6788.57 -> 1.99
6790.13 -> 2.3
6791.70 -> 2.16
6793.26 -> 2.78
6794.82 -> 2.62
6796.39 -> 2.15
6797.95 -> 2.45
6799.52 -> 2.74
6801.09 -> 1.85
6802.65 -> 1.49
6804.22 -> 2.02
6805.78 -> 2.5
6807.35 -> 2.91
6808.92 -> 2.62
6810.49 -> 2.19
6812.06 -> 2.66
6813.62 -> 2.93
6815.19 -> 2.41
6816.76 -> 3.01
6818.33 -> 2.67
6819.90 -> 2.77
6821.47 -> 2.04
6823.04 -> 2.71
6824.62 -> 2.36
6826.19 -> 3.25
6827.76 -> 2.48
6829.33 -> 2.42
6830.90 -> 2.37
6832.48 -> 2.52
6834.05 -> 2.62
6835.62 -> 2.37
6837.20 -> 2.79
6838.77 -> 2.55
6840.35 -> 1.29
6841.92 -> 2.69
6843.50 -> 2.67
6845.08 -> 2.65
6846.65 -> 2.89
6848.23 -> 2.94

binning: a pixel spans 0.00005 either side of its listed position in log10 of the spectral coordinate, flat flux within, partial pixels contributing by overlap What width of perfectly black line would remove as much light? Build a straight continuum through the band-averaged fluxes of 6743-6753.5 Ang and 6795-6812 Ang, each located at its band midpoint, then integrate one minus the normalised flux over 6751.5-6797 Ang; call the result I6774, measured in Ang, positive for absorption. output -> -2.2 Ang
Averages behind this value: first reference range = 2.5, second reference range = 2.32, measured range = 2.53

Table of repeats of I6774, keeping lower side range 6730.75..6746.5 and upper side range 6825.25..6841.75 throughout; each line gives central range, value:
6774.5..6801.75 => 1.30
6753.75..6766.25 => 0.82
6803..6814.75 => 0.22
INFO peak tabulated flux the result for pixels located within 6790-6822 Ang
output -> 3.01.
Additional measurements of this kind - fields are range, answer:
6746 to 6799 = 3.45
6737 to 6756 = 2.89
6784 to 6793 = 2.75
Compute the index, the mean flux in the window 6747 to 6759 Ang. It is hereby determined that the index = 2.45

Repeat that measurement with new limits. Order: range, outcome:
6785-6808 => 2.31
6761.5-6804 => 2.48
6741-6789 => 2.55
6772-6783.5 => 2.78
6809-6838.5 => 2.59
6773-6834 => 2.51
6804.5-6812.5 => 2.54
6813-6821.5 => 2.69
